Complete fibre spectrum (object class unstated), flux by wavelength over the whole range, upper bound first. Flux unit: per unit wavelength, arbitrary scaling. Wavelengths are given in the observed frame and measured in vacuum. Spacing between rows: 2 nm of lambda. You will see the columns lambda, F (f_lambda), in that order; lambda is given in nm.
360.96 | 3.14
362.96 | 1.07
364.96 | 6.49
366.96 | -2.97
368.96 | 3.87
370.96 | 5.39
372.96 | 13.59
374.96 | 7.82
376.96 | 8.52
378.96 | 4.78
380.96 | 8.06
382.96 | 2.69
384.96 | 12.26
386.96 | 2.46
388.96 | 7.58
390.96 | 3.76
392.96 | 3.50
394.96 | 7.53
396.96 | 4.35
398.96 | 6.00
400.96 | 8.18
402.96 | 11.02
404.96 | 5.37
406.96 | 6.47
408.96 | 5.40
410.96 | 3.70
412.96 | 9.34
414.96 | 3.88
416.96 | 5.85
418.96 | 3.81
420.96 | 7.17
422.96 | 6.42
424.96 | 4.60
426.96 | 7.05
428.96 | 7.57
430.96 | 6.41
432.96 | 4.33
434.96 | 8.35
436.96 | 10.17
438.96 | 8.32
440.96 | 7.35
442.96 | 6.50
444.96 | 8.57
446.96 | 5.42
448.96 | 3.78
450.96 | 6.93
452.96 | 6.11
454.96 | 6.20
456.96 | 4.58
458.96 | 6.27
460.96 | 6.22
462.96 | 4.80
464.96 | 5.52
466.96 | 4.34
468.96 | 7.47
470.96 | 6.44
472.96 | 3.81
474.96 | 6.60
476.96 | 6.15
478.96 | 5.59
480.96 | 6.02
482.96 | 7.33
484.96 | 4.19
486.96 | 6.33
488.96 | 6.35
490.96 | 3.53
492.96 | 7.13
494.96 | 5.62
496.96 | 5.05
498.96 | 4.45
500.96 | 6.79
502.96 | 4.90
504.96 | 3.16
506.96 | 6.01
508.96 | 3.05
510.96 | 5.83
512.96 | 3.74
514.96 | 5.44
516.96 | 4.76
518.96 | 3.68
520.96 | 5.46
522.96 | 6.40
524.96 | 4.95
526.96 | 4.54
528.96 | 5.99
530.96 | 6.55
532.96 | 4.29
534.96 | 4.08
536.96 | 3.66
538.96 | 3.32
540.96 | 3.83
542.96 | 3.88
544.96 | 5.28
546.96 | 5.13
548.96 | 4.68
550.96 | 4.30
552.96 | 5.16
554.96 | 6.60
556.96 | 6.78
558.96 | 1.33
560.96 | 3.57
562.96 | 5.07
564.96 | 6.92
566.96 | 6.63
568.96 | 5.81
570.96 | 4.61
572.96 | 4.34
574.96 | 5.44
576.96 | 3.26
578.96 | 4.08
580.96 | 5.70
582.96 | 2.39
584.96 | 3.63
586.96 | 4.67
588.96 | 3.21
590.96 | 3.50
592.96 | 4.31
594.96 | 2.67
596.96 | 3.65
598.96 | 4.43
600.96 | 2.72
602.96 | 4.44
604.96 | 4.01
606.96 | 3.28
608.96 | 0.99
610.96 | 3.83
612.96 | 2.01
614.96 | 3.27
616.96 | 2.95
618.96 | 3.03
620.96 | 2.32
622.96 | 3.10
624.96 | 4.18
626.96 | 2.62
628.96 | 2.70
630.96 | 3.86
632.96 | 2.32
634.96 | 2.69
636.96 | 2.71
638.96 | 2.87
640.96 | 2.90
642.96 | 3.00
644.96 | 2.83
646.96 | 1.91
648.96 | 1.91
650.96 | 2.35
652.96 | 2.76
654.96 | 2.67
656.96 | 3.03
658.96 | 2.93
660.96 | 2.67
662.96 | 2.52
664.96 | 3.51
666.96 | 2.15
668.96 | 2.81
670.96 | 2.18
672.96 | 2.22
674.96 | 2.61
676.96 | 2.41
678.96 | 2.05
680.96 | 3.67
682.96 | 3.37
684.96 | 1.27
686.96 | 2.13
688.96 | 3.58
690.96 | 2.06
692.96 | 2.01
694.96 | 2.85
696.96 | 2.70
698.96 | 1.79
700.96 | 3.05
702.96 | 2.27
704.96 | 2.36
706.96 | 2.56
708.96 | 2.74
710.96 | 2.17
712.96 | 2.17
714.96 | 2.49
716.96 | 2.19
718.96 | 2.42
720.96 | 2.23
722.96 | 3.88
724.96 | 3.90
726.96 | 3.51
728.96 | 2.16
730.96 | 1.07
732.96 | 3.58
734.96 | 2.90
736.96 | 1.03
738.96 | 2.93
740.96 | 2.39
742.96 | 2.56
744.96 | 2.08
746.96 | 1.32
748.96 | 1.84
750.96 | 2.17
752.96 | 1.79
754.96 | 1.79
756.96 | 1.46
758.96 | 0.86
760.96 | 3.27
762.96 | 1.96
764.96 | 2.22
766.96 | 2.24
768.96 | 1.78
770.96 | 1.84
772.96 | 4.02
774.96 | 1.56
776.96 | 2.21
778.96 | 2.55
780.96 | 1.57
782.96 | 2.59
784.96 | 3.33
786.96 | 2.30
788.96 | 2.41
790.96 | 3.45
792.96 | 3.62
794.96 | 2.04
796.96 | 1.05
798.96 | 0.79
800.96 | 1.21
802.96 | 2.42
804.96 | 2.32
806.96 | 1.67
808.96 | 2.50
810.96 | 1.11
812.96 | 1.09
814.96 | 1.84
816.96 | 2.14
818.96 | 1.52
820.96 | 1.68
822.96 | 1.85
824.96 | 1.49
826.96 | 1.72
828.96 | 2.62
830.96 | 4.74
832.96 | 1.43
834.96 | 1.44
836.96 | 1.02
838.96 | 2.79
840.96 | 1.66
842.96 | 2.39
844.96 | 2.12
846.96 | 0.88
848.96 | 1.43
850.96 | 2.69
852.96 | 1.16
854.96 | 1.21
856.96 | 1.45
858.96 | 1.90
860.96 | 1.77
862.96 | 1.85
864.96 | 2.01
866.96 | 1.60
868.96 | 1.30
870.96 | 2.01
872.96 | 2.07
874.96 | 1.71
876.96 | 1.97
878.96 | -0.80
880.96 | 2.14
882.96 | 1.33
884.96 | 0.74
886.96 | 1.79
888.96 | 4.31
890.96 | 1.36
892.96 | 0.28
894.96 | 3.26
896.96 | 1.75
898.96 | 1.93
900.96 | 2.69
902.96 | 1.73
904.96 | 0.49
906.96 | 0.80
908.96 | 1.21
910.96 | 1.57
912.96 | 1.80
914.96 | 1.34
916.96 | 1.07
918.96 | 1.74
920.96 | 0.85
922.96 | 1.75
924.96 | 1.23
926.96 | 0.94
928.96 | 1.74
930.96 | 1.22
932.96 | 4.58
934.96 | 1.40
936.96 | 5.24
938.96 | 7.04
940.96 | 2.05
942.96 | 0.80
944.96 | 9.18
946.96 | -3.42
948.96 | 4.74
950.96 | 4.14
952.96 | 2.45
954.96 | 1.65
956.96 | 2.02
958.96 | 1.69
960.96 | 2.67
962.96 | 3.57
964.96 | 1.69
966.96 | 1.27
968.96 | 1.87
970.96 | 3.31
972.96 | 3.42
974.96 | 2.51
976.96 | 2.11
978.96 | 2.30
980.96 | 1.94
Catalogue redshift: 1.516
